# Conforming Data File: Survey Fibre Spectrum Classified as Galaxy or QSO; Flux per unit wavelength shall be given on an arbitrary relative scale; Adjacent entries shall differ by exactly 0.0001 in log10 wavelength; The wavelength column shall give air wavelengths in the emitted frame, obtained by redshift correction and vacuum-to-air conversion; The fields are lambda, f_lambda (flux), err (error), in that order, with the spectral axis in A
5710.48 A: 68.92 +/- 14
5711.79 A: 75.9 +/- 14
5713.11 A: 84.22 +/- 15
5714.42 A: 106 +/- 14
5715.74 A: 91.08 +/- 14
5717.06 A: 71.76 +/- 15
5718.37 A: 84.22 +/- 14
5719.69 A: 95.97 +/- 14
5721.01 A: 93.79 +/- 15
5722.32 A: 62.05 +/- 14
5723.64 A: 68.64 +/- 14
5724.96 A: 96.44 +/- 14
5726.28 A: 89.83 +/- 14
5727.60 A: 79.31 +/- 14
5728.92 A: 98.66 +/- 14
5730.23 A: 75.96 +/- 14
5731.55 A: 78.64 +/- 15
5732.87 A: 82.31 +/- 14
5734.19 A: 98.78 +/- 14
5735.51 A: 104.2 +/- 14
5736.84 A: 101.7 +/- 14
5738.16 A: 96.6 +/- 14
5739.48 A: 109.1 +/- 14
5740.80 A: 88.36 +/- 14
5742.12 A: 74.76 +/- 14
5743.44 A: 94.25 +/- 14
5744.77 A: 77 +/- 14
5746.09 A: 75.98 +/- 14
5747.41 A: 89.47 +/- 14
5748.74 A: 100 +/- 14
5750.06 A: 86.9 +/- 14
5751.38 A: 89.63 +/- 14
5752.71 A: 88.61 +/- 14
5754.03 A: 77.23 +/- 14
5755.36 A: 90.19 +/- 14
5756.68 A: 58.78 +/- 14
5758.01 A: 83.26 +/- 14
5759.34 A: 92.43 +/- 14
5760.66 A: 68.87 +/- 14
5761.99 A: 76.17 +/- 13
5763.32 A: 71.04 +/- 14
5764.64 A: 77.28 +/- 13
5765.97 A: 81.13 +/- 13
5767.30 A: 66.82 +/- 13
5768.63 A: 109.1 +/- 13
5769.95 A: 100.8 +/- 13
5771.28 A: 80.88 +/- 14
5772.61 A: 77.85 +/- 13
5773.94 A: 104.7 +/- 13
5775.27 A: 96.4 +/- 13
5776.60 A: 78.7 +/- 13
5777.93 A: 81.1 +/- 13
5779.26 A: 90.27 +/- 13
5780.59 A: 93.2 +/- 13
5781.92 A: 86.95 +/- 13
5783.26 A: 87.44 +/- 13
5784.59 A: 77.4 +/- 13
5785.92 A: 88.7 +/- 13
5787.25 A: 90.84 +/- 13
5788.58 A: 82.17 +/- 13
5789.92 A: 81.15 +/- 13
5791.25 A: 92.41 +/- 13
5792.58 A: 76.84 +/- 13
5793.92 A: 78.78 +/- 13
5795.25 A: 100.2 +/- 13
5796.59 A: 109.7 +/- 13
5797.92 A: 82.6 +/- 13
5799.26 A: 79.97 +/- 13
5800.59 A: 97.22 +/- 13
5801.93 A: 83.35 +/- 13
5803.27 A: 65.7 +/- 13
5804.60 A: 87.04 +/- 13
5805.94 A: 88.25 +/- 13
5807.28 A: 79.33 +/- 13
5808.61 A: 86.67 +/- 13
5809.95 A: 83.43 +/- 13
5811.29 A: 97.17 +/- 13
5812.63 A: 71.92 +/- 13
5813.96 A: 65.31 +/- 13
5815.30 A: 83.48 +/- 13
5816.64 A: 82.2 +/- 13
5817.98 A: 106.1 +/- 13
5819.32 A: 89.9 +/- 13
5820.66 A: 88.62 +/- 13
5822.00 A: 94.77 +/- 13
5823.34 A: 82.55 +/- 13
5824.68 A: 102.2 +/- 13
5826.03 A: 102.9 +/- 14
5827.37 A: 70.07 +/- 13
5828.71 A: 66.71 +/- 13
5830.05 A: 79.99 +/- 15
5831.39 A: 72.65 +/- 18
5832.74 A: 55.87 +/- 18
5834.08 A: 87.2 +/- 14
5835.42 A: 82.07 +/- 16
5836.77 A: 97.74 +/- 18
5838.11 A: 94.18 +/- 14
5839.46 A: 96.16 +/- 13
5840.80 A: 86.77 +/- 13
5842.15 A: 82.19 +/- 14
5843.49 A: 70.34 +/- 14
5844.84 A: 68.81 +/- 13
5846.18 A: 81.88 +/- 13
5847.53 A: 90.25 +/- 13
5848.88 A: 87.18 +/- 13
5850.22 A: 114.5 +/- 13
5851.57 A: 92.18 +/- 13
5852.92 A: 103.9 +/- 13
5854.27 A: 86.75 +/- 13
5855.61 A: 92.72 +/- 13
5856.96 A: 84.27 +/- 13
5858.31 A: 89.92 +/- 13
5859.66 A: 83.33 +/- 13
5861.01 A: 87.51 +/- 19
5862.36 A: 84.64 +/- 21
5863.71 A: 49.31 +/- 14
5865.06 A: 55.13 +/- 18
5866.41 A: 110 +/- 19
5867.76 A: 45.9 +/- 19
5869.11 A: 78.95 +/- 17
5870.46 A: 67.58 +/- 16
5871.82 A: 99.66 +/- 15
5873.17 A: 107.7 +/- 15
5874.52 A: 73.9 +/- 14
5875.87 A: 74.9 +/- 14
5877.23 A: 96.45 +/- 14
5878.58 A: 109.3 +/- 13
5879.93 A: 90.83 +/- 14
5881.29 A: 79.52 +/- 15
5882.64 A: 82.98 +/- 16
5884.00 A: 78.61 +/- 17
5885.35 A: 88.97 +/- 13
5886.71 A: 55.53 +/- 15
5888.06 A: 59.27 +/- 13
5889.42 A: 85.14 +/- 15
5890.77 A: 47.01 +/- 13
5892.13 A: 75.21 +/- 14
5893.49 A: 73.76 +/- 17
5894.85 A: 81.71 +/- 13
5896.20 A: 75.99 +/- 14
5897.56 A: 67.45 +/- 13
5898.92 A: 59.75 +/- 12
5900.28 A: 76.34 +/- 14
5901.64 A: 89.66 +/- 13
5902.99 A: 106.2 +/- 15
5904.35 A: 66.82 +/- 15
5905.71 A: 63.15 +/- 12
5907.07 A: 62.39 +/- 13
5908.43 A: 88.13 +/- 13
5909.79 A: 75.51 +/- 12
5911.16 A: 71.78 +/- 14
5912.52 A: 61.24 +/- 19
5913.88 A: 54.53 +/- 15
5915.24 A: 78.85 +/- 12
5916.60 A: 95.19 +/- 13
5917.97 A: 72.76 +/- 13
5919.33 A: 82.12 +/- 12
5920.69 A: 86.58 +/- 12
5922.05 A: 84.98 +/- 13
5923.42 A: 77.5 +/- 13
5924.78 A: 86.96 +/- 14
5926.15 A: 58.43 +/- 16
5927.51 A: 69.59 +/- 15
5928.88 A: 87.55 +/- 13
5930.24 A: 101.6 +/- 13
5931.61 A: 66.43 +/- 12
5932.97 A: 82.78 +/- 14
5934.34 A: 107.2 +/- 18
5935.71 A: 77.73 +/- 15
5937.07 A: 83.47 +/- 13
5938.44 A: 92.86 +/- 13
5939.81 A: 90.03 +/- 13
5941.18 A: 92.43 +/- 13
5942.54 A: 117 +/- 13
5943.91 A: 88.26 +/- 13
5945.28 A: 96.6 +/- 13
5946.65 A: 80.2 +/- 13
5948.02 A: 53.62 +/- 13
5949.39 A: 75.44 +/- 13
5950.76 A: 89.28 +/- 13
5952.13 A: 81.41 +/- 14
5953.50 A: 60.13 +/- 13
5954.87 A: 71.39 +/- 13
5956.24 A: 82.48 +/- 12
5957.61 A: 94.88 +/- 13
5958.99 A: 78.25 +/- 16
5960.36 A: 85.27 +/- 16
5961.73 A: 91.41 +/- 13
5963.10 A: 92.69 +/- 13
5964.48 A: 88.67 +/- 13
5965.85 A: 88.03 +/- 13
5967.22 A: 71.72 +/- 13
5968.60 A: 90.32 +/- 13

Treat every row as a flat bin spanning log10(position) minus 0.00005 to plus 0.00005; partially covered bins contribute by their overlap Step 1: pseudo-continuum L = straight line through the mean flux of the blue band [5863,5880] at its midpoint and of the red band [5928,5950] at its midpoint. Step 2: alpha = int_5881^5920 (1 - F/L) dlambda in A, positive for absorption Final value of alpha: 4.4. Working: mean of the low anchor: 81.2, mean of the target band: 74.3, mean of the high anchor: 87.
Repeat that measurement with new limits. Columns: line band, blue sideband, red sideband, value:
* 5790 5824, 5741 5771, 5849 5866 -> -0.6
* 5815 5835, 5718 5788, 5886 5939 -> -0.6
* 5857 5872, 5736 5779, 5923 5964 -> 1.4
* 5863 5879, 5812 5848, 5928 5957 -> 0.7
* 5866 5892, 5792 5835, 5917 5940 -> 1.0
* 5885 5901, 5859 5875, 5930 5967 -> 2.1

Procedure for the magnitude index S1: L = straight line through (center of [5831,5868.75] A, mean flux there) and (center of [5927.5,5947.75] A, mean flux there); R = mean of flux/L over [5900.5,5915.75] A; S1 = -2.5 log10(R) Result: 0.17 mag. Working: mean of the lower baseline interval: 83.4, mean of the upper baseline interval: 88.8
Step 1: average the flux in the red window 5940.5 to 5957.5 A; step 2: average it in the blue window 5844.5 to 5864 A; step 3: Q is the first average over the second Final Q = 0.95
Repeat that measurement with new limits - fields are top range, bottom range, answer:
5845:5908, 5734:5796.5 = 0.93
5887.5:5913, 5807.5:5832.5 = 0.87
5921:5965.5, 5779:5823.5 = 0.97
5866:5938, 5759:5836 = 0.93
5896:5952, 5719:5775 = 0.93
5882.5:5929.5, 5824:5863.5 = 0.88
